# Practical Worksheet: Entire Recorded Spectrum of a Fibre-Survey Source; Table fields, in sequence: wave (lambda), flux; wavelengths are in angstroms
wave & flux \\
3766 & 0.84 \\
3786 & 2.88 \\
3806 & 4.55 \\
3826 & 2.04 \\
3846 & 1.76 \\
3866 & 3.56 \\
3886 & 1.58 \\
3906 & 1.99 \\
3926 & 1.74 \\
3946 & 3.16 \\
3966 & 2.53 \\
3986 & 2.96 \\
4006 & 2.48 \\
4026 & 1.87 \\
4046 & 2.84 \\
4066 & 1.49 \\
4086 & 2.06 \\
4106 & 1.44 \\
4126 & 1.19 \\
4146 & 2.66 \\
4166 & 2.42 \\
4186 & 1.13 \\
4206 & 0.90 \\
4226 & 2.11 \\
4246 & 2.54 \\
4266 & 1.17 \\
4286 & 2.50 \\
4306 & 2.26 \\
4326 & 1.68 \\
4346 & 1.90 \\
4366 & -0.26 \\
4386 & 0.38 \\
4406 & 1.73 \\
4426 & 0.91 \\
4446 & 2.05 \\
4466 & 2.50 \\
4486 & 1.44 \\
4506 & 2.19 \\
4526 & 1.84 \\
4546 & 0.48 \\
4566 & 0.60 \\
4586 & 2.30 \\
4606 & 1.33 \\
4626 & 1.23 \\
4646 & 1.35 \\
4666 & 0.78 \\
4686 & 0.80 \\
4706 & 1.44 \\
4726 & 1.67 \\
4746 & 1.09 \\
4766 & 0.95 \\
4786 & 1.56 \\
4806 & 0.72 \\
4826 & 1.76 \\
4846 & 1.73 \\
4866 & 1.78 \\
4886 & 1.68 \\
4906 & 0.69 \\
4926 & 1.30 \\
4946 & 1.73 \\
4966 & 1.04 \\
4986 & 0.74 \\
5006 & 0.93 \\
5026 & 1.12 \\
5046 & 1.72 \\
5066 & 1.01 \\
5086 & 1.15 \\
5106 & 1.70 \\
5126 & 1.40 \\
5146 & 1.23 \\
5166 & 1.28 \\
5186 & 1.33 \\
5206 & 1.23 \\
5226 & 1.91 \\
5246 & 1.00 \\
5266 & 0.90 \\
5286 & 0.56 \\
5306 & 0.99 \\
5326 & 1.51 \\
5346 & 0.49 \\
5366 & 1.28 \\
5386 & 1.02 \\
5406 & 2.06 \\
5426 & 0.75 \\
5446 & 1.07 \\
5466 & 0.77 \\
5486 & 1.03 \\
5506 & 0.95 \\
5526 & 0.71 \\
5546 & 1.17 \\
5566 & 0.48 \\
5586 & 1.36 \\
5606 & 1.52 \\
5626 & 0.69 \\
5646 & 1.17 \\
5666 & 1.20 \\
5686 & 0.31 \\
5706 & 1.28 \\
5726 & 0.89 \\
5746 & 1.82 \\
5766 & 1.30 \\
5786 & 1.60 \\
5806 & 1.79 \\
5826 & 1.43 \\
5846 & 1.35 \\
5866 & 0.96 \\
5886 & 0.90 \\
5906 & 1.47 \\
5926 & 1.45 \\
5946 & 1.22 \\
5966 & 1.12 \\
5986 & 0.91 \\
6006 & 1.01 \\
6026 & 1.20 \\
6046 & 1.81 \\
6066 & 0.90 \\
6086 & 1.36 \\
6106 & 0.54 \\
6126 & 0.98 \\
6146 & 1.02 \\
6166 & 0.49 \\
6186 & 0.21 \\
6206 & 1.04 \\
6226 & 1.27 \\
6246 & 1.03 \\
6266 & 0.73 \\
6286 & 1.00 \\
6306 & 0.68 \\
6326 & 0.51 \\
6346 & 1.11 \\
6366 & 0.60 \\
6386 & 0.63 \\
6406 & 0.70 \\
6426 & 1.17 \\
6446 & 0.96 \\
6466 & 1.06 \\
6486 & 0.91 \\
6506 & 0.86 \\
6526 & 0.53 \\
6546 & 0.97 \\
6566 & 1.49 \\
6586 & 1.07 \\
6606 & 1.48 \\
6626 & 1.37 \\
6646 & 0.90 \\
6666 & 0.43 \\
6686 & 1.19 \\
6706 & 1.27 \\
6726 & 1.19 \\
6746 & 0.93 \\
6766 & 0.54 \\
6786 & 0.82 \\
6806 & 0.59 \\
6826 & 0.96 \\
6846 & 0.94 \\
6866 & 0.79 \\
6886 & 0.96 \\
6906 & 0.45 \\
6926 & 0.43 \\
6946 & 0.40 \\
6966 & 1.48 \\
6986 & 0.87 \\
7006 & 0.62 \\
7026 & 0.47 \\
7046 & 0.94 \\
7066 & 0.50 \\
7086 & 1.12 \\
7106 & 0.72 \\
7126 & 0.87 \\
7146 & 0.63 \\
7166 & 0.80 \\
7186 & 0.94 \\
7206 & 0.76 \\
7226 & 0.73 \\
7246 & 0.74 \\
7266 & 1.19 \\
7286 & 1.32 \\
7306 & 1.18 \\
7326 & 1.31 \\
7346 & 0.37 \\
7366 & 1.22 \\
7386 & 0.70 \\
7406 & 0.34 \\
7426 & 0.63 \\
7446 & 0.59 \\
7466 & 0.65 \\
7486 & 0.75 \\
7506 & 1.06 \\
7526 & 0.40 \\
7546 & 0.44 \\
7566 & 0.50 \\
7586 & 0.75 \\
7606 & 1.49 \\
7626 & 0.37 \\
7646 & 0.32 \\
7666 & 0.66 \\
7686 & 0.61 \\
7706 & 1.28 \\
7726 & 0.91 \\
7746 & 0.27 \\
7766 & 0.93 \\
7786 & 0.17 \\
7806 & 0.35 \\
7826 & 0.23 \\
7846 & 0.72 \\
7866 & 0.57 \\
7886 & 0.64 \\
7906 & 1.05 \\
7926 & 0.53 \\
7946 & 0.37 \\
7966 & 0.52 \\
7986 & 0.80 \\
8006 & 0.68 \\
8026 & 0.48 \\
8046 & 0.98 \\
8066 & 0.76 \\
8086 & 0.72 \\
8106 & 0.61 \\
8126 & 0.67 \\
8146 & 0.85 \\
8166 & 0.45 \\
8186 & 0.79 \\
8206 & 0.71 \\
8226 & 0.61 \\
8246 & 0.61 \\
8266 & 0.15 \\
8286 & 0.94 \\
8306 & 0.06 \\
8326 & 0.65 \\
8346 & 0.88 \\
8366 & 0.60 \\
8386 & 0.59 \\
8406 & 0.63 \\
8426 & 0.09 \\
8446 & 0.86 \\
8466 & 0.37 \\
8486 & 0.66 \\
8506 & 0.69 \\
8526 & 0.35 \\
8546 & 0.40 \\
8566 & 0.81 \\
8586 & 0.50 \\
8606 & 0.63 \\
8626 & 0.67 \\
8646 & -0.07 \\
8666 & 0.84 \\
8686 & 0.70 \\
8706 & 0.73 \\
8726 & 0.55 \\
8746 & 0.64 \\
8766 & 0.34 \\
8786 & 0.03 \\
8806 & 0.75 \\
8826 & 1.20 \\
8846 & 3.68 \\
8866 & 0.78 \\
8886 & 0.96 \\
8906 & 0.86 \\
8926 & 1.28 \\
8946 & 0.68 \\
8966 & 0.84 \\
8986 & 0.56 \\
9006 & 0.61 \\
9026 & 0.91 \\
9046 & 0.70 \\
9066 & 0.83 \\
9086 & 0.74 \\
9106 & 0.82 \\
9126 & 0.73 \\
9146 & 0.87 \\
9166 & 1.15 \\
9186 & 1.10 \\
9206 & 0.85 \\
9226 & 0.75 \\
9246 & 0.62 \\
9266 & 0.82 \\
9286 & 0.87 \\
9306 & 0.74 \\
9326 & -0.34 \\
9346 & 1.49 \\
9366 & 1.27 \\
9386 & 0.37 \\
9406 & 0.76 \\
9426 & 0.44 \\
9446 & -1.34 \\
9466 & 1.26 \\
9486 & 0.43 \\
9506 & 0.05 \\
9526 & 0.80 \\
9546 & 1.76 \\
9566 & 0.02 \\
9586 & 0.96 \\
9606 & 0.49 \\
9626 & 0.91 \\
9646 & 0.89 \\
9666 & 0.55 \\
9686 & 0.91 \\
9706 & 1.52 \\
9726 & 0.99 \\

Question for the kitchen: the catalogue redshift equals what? 1.372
